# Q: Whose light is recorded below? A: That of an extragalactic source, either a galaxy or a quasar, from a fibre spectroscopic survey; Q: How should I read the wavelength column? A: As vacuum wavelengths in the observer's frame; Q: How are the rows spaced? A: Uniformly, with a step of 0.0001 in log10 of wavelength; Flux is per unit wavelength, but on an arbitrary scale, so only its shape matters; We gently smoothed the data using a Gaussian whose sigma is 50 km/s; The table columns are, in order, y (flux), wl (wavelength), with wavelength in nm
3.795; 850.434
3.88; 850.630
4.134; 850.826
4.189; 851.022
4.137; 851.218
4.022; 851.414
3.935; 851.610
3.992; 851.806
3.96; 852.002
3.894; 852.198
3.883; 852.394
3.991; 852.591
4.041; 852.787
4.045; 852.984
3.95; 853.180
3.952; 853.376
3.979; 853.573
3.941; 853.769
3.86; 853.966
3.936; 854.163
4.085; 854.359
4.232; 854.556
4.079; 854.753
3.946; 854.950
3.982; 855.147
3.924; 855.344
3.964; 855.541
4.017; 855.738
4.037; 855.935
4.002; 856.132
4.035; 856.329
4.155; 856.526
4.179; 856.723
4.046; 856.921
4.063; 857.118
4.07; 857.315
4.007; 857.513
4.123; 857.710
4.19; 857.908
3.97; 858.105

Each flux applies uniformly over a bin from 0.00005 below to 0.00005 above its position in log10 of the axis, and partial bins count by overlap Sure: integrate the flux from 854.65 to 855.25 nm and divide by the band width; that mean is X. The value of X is 4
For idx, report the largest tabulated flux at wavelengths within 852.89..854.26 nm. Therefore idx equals 4.045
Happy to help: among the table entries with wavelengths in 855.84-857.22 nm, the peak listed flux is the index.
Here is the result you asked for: 4.179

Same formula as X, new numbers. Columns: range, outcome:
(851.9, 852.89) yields 3.95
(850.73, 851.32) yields 4.15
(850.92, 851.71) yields 4.07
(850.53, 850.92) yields 4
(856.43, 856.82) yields 4.17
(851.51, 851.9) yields 3.97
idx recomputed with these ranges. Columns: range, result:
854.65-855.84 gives 4.079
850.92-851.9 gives 4.189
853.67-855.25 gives 4.232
